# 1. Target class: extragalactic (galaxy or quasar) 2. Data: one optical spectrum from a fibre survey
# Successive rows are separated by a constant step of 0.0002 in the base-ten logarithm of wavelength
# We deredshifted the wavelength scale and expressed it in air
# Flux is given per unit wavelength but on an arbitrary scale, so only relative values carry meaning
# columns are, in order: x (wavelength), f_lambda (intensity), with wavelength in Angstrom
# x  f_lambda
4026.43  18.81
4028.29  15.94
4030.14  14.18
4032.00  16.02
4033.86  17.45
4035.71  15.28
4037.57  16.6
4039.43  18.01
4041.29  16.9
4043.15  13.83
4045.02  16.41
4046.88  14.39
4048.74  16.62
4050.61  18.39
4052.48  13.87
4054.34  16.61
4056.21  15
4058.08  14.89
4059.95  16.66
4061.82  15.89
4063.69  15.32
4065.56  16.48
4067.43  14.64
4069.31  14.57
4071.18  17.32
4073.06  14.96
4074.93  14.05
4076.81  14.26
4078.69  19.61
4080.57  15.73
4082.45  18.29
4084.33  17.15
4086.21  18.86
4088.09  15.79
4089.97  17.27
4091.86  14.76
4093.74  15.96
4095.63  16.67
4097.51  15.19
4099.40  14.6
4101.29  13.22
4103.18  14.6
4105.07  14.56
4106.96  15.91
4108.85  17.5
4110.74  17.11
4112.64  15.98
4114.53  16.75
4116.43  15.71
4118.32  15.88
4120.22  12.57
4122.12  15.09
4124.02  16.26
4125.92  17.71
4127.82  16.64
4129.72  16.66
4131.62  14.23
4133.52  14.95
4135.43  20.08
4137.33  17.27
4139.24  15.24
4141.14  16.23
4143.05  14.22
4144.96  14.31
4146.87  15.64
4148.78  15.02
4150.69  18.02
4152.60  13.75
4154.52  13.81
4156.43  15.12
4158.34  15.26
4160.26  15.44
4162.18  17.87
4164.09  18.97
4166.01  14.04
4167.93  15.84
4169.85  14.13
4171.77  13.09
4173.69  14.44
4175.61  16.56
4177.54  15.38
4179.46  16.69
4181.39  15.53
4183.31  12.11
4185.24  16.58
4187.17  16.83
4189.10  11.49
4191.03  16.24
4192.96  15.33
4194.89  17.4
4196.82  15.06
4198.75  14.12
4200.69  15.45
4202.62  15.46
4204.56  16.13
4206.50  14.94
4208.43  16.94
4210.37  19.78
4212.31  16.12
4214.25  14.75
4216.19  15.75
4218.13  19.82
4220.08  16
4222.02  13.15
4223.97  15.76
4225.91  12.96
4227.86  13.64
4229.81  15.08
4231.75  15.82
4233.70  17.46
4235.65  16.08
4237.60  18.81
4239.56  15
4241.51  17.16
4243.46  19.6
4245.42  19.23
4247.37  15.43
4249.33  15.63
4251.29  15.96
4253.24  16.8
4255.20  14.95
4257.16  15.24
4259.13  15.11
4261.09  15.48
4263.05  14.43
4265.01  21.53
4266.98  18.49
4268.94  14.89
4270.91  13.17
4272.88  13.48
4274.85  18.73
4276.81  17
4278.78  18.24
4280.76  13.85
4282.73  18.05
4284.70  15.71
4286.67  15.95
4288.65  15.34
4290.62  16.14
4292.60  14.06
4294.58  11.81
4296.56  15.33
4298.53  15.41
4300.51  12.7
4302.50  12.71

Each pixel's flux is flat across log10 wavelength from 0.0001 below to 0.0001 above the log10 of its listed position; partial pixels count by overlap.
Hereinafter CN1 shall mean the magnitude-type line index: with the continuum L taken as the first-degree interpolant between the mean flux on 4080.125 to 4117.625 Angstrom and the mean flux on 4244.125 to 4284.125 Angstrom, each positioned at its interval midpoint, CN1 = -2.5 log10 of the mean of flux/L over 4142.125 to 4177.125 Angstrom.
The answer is 0.06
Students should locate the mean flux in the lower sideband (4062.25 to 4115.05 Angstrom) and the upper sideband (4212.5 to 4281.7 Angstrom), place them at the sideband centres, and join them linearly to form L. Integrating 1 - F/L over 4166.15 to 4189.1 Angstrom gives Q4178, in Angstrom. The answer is 1.5 Angstrom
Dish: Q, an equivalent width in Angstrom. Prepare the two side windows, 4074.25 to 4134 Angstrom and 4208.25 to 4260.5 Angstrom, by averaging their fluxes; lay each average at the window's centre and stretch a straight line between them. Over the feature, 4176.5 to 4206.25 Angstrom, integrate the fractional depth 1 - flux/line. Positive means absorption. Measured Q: 1.48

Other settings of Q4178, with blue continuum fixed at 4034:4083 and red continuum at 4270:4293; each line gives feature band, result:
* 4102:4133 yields 0.3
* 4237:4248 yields -1.2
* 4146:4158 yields 0.5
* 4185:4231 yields 0.8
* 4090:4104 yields 0.7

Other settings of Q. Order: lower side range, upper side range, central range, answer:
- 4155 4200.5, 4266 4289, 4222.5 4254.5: -0.8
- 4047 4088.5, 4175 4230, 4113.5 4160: 0.4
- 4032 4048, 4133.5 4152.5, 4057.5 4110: 0.6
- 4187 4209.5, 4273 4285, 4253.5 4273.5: 0.9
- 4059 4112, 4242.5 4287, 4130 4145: 0.1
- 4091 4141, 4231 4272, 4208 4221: -0.6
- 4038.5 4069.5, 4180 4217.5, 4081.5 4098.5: -0.9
